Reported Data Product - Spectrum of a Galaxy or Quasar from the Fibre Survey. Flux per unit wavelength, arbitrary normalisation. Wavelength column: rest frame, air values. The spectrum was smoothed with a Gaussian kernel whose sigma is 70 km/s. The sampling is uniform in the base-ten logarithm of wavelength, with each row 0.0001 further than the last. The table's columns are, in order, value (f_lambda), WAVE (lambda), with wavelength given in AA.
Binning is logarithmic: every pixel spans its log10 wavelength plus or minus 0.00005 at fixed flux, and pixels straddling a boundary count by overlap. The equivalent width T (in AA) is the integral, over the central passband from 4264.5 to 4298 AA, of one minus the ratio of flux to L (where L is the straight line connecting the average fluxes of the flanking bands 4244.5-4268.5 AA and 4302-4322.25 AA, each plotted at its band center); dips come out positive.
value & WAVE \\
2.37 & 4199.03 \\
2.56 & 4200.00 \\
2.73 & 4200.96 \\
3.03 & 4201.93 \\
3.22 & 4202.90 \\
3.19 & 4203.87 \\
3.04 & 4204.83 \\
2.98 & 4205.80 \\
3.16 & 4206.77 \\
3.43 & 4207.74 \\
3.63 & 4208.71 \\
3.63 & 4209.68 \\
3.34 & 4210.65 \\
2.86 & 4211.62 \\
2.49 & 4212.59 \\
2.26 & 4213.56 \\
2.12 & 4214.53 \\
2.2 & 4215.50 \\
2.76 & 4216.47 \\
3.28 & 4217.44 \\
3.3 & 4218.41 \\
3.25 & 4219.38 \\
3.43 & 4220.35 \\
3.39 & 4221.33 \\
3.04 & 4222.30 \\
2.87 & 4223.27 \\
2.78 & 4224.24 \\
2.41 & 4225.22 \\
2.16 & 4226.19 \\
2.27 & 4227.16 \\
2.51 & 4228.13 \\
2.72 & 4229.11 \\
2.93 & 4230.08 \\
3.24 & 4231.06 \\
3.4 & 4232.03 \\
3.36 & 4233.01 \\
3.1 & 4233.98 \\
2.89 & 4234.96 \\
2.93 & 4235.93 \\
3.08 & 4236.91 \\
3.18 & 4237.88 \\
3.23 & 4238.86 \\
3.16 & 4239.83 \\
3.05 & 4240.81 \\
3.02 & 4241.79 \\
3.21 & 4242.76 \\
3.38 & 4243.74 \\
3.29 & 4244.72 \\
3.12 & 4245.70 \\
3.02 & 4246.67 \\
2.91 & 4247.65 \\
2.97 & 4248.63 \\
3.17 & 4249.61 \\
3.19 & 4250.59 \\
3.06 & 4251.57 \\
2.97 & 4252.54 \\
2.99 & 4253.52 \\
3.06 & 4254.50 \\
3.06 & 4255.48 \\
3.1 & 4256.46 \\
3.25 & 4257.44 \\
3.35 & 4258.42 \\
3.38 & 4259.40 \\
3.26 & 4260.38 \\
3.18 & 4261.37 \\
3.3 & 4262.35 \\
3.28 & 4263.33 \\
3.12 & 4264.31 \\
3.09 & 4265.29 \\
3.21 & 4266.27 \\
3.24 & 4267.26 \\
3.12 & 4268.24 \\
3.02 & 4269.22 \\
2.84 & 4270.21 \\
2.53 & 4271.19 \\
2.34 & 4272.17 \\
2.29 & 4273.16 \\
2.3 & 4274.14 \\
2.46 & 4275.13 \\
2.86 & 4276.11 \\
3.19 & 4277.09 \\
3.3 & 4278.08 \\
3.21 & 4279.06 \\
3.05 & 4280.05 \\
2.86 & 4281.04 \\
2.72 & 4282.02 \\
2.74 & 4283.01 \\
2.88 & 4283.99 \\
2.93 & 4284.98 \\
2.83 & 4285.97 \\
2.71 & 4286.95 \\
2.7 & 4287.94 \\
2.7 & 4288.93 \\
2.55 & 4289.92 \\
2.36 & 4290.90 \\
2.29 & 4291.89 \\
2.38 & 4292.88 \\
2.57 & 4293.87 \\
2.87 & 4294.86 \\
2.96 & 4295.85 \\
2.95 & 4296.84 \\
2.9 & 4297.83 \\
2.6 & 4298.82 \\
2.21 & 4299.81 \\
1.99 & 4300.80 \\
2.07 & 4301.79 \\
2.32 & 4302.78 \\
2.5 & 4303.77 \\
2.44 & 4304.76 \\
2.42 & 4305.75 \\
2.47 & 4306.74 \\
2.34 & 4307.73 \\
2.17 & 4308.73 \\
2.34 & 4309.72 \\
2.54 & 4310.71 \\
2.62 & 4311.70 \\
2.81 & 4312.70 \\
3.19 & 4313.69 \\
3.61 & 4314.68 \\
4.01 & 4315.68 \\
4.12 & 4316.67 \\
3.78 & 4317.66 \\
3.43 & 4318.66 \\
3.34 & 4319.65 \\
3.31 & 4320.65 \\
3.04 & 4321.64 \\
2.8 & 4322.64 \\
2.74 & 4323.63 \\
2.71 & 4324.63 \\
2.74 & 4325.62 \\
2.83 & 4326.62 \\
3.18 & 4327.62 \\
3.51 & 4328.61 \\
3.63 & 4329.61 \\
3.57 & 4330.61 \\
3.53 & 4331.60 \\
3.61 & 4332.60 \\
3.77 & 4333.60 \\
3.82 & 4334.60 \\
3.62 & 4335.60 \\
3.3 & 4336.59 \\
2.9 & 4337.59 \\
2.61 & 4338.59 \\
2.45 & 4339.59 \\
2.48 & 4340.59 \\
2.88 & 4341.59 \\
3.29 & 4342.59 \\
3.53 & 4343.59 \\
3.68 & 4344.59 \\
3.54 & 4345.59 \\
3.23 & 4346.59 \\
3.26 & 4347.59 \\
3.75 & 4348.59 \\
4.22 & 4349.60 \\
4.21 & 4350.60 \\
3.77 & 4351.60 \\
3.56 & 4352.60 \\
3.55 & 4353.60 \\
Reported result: 2.81 AA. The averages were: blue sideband 3.15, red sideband 2.93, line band 2.79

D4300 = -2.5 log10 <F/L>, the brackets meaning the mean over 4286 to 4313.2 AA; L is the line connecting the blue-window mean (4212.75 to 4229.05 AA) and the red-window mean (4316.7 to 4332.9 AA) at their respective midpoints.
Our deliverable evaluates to 0.24 mag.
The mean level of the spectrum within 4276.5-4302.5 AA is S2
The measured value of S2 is 2.71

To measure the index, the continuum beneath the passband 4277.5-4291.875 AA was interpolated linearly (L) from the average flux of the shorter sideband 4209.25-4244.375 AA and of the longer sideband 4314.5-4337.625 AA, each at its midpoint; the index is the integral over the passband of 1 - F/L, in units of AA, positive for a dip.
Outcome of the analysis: 1.8 AA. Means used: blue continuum 2.95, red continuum 3.38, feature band 2.81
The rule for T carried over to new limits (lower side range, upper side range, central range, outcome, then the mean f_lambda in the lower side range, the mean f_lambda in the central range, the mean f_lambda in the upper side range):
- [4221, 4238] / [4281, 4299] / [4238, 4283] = -3.8 AA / 2.89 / 3.04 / 2.71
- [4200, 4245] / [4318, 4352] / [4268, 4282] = 1.5 AA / 2.99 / 2.8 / 3.3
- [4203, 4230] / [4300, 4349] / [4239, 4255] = -0.8 AA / 2.91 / 3.1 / 3.05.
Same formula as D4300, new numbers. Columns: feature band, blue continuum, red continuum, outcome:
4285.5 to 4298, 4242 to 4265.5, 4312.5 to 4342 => 0.20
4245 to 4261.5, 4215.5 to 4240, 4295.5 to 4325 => -0.07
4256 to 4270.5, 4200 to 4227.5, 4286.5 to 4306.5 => -0.18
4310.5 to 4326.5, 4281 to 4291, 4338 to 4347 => -0.09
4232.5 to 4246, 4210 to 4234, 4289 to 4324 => -0.11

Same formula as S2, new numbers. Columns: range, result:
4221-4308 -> 2.87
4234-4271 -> 3.12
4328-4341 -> 3.3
